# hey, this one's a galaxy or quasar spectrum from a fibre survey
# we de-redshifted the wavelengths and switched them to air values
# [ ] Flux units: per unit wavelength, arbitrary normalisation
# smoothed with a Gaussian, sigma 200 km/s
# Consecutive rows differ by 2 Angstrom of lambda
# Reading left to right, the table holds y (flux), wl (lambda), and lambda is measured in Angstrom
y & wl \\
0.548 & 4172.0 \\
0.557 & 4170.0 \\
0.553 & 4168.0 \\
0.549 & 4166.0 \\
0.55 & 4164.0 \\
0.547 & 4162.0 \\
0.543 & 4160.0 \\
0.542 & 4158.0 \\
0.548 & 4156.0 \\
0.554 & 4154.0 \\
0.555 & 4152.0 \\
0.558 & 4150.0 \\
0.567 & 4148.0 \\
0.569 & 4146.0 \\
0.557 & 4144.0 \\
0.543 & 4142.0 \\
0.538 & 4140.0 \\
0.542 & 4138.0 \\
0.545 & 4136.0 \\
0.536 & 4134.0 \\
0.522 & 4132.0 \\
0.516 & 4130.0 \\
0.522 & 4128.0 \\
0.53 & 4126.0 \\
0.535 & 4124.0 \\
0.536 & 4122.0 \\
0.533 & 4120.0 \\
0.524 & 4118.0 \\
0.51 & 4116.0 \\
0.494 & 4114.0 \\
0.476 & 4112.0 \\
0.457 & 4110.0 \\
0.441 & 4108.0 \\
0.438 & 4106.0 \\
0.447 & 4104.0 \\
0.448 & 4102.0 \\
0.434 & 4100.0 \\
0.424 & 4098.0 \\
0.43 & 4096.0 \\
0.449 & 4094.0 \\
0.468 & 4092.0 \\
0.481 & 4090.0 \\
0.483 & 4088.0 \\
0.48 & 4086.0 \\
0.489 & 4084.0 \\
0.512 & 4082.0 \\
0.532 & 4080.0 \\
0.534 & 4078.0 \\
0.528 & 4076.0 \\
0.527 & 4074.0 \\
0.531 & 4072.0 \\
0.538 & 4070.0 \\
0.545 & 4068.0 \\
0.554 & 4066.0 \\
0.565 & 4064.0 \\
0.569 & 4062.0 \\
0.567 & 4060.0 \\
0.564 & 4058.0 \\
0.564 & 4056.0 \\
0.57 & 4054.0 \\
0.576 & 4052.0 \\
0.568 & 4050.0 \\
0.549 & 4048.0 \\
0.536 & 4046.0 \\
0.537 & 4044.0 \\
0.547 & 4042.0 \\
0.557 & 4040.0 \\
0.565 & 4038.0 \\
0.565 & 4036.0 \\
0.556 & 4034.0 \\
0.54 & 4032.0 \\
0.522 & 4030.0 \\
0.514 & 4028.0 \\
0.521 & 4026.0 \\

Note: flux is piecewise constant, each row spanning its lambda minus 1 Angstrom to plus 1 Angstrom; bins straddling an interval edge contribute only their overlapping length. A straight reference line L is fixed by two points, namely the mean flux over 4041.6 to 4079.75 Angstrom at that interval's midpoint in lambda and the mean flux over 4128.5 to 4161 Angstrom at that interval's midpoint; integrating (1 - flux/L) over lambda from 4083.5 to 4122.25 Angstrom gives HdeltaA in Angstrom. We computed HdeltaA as 5.5 Angstrom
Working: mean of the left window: 0.551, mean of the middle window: 0.471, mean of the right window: 0.546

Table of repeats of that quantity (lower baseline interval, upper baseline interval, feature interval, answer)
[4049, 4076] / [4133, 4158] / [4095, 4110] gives 3.10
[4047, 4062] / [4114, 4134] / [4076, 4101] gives 3.08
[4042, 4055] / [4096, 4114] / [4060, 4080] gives -1.16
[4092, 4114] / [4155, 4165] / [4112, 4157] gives -3.12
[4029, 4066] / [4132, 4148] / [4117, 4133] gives 0.62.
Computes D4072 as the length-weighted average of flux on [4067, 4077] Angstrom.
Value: 0.534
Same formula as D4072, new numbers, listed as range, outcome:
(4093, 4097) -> 0.44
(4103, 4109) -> 0.442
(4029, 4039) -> 0.55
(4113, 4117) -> 0.502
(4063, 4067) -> 0.559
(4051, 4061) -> 0.568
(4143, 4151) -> 0.563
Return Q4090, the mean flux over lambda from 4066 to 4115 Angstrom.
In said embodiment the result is 0.484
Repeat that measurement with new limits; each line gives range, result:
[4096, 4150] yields 0.507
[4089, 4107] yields 0.447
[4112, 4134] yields 0.521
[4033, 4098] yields 0.531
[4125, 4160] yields 0.544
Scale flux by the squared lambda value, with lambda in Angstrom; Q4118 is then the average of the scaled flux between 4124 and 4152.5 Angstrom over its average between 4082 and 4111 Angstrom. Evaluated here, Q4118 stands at 1.21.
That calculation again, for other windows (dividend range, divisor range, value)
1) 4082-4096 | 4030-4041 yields 0.88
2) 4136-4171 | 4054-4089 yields 1.07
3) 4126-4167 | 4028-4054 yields 1.04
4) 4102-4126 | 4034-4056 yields 0.91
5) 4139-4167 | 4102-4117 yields 1.21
